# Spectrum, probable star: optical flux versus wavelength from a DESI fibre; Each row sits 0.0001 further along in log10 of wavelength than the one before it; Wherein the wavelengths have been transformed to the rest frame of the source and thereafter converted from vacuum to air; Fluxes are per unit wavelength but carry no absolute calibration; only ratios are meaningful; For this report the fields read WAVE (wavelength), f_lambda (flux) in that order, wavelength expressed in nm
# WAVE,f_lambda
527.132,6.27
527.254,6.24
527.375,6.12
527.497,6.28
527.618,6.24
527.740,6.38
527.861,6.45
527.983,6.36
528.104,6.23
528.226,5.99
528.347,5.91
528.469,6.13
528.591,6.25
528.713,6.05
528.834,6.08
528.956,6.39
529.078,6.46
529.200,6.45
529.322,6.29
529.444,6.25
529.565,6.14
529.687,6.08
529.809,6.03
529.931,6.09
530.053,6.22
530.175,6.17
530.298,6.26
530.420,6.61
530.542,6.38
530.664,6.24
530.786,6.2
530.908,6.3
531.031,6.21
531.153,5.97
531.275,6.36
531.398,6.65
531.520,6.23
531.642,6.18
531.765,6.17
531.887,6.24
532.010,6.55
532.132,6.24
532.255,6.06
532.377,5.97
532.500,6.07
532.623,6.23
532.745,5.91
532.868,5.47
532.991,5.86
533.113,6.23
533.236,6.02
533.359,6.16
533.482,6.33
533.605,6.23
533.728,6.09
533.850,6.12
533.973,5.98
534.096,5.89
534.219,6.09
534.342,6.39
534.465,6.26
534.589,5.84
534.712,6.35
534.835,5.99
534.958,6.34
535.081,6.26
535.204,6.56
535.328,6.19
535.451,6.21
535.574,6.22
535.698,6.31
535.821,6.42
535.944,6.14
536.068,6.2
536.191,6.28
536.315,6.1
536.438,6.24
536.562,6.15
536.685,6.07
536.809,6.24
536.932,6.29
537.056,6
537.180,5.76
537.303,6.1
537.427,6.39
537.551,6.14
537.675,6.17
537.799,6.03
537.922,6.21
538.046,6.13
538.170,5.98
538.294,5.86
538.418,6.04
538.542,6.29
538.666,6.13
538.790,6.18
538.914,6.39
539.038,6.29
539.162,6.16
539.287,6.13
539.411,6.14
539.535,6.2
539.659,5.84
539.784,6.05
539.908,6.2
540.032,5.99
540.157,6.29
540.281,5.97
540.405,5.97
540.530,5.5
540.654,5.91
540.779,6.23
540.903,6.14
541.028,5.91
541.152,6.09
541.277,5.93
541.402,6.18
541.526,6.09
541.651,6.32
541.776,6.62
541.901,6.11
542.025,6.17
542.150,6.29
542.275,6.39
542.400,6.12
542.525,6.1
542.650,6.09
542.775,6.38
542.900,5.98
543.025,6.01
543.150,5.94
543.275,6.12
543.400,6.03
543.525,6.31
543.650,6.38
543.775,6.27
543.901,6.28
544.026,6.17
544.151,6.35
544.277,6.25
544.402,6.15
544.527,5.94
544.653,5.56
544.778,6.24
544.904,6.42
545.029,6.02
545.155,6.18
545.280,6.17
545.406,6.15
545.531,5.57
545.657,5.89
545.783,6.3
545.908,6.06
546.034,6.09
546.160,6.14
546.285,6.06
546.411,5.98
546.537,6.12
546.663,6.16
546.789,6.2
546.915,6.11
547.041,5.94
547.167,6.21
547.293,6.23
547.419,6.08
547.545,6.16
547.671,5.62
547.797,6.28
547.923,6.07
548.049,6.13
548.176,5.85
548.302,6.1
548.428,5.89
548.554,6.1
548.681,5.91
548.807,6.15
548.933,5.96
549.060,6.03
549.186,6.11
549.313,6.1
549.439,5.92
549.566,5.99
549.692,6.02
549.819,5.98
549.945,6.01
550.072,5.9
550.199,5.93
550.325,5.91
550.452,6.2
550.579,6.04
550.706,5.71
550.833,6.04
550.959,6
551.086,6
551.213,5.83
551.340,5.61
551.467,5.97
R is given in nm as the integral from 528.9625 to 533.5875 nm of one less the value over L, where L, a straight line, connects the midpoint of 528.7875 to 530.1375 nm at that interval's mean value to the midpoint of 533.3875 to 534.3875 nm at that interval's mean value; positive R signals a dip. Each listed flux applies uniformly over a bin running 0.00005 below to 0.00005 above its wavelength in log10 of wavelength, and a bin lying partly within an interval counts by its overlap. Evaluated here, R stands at -0.006 nm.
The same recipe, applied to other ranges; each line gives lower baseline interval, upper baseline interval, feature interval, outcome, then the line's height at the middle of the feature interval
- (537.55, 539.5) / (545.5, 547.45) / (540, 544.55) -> -0.02 nm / 6.11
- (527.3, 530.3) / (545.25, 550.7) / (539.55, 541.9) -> 0.01 nm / 6.1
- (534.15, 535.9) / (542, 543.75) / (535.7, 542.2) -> 0.08 nm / 6.2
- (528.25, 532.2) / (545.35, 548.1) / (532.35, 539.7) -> 0.05 nm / 6.18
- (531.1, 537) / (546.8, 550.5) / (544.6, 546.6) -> 0.00 nm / 6.06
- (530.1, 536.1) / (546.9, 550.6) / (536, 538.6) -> 0.01 nm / 6.15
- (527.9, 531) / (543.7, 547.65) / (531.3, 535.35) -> 0.02 nm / 6.2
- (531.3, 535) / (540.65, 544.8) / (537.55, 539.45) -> 0.00 nm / 6.15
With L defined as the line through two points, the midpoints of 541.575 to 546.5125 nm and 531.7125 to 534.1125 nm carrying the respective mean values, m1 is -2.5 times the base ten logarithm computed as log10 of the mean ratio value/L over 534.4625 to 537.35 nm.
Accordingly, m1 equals -0.01 mag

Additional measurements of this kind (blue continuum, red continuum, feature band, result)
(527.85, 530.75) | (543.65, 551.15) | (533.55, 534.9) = 0.012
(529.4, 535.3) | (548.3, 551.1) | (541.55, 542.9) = -0.029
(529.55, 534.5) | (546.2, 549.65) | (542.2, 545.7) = -0.007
